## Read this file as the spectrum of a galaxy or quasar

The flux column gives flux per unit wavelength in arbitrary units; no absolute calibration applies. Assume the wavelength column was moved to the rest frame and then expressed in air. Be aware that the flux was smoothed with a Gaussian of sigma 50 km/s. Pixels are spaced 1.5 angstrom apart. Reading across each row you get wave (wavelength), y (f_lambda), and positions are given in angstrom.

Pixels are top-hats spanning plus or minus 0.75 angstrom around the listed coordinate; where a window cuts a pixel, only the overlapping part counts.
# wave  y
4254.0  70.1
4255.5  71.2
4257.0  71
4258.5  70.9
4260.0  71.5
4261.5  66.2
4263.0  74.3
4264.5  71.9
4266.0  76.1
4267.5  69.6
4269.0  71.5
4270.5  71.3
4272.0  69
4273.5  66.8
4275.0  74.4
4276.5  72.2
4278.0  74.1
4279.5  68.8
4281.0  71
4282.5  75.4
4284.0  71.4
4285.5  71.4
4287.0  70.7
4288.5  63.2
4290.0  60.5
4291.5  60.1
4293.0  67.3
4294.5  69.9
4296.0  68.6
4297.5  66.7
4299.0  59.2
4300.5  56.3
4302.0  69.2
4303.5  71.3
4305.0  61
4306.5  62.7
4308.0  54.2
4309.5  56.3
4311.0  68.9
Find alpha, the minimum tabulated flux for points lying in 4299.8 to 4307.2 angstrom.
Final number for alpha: 56.3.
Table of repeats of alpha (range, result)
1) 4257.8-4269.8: 66.2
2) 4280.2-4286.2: 71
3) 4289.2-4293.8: 60.1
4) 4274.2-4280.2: 68.8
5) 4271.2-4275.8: 66.8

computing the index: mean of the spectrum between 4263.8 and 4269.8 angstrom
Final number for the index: 72.3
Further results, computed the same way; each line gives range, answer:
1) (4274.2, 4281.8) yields 72.1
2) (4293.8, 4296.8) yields 69.2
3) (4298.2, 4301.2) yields 57.9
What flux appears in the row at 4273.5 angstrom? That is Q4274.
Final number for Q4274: 66.8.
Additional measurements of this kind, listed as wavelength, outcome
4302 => 69.2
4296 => 68.6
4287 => 70.7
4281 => 71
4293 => 67.3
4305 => 61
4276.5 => 72.2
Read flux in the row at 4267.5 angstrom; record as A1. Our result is 69.6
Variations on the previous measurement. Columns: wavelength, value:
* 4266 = 76.1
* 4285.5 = 71.4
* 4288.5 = 63.2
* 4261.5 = 66.2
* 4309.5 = 56.3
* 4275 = 74.4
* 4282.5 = 75.4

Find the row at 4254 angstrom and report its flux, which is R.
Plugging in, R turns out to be 70.1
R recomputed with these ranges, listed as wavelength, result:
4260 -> 71.5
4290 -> 60.5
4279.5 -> 68.8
